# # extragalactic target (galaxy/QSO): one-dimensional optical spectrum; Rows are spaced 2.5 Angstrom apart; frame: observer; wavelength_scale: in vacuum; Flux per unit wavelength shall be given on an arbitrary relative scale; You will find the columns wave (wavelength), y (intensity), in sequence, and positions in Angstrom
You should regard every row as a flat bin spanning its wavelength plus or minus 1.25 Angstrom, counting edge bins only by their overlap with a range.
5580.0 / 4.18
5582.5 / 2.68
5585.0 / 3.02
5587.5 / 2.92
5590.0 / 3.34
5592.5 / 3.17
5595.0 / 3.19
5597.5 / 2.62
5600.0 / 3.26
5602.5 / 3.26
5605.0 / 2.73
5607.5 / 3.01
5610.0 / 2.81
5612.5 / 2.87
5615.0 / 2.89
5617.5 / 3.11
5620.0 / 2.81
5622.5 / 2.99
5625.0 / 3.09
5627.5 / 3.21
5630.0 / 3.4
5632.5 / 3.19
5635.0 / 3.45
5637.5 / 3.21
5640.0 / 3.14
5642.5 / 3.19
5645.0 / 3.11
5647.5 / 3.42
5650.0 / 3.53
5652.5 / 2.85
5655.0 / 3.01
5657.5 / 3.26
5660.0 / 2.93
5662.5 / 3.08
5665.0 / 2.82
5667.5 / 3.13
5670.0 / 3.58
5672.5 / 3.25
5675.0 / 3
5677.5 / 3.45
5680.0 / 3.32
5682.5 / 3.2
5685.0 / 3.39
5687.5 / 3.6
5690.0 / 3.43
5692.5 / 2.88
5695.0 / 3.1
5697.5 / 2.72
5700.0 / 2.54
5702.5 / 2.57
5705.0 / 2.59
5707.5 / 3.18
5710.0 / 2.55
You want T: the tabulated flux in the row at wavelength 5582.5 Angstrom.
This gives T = 2.68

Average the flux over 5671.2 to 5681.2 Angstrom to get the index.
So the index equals 3.26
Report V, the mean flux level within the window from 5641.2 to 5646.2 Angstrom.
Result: 3.15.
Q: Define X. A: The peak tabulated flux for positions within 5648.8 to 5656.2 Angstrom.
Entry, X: 3.53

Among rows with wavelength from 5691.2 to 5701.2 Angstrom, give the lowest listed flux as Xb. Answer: 2.54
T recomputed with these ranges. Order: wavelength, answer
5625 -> 3.09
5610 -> 2.81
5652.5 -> 2.85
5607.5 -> 3.01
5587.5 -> 2.92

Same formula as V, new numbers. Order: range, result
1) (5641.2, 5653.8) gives 3.22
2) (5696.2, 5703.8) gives 2.61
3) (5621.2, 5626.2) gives 3.04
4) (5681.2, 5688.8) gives 3.4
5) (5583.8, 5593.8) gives 3.11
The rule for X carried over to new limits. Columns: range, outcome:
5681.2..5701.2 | 3.6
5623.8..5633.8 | 3.4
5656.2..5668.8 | 3.26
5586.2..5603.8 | 3.34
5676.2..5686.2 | 3.45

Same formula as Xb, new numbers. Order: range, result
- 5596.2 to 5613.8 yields 2.62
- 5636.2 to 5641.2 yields 3.14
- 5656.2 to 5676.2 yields 2.82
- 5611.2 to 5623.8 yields 2.81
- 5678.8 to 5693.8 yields 2.88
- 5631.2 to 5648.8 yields 3.11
